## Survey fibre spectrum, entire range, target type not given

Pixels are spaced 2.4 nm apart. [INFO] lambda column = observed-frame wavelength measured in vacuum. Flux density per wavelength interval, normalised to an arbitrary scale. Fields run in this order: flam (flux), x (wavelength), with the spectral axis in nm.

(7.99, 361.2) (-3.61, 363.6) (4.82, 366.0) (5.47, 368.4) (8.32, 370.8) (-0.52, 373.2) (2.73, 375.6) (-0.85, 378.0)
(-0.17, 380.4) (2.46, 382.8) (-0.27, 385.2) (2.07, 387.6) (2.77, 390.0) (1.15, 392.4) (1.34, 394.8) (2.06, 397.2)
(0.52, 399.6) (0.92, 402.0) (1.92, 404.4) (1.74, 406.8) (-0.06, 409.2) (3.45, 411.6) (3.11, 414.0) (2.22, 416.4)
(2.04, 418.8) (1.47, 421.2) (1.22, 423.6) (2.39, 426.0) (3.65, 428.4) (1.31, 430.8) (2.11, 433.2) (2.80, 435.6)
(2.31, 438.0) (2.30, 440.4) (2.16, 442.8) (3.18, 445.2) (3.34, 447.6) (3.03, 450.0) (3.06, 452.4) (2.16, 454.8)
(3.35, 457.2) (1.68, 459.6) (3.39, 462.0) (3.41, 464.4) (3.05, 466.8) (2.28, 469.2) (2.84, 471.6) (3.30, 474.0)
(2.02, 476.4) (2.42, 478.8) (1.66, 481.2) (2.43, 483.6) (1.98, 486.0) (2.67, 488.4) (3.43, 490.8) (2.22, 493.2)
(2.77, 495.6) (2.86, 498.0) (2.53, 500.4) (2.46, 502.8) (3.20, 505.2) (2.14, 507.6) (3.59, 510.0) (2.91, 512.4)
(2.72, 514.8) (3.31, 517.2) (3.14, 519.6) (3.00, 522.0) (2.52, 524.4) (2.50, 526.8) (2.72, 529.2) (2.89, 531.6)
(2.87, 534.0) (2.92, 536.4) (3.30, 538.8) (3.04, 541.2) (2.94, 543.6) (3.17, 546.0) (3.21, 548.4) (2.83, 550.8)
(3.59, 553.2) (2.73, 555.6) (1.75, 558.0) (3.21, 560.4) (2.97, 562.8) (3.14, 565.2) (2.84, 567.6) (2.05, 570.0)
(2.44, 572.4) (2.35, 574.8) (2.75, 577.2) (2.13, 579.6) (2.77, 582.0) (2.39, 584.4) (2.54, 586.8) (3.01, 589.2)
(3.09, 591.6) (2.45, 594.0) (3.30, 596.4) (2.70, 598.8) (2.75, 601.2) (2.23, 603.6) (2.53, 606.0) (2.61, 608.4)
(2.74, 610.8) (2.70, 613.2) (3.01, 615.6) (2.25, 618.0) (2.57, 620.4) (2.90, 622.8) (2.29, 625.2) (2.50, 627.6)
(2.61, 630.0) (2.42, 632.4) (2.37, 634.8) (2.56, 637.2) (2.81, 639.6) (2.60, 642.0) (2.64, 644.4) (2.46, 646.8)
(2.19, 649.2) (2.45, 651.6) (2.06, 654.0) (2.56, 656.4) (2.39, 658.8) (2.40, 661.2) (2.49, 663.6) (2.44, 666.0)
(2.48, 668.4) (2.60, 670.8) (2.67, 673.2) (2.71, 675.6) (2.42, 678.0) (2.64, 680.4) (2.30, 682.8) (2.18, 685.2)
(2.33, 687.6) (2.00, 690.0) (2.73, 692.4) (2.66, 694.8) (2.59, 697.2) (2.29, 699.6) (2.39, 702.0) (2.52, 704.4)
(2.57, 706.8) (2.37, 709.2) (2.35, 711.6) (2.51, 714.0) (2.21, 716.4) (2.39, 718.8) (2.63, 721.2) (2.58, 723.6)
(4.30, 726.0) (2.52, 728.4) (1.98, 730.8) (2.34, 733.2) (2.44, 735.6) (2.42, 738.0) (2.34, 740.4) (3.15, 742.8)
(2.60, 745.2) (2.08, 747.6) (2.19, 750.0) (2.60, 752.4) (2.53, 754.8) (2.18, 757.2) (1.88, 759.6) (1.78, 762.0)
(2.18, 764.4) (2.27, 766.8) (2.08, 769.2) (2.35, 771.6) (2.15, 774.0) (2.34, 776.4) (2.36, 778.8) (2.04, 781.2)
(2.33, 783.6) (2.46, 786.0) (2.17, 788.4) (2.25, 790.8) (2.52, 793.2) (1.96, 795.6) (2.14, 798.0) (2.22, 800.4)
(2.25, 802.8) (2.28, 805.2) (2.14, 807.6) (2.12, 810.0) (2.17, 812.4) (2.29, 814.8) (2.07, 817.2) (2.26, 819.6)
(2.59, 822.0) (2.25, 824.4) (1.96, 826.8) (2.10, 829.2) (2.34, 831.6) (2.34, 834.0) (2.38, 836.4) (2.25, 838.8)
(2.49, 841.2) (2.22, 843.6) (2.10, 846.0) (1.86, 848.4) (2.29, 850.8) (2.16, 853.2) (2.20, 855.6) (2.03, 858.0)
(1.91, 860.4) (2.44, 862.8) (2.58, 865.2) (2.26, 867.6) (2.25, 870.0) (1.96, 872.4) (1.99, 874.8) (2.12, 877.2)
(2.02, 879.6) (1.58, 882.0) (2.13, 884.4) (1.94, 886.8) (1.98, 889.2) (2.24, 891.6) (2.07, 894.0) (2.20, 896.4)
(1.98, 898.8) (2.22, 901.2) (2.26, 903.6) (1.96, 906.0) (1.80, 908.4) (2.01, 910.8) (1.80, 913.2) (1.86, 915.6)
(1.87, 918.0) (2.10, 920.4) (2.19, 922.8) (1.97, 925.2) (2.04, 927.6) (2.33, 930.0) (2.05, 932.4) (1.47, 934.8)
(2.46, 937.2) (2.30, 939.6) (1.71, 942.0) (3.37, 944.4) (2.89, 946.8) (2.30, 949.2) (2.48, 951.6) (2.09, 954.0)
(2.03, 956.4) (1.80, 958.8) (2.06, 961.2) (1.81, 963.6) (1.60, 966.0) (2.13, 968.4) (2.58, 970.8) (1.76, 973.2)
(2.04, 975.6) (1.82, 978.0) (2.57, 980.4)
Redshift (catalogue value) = 0.11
